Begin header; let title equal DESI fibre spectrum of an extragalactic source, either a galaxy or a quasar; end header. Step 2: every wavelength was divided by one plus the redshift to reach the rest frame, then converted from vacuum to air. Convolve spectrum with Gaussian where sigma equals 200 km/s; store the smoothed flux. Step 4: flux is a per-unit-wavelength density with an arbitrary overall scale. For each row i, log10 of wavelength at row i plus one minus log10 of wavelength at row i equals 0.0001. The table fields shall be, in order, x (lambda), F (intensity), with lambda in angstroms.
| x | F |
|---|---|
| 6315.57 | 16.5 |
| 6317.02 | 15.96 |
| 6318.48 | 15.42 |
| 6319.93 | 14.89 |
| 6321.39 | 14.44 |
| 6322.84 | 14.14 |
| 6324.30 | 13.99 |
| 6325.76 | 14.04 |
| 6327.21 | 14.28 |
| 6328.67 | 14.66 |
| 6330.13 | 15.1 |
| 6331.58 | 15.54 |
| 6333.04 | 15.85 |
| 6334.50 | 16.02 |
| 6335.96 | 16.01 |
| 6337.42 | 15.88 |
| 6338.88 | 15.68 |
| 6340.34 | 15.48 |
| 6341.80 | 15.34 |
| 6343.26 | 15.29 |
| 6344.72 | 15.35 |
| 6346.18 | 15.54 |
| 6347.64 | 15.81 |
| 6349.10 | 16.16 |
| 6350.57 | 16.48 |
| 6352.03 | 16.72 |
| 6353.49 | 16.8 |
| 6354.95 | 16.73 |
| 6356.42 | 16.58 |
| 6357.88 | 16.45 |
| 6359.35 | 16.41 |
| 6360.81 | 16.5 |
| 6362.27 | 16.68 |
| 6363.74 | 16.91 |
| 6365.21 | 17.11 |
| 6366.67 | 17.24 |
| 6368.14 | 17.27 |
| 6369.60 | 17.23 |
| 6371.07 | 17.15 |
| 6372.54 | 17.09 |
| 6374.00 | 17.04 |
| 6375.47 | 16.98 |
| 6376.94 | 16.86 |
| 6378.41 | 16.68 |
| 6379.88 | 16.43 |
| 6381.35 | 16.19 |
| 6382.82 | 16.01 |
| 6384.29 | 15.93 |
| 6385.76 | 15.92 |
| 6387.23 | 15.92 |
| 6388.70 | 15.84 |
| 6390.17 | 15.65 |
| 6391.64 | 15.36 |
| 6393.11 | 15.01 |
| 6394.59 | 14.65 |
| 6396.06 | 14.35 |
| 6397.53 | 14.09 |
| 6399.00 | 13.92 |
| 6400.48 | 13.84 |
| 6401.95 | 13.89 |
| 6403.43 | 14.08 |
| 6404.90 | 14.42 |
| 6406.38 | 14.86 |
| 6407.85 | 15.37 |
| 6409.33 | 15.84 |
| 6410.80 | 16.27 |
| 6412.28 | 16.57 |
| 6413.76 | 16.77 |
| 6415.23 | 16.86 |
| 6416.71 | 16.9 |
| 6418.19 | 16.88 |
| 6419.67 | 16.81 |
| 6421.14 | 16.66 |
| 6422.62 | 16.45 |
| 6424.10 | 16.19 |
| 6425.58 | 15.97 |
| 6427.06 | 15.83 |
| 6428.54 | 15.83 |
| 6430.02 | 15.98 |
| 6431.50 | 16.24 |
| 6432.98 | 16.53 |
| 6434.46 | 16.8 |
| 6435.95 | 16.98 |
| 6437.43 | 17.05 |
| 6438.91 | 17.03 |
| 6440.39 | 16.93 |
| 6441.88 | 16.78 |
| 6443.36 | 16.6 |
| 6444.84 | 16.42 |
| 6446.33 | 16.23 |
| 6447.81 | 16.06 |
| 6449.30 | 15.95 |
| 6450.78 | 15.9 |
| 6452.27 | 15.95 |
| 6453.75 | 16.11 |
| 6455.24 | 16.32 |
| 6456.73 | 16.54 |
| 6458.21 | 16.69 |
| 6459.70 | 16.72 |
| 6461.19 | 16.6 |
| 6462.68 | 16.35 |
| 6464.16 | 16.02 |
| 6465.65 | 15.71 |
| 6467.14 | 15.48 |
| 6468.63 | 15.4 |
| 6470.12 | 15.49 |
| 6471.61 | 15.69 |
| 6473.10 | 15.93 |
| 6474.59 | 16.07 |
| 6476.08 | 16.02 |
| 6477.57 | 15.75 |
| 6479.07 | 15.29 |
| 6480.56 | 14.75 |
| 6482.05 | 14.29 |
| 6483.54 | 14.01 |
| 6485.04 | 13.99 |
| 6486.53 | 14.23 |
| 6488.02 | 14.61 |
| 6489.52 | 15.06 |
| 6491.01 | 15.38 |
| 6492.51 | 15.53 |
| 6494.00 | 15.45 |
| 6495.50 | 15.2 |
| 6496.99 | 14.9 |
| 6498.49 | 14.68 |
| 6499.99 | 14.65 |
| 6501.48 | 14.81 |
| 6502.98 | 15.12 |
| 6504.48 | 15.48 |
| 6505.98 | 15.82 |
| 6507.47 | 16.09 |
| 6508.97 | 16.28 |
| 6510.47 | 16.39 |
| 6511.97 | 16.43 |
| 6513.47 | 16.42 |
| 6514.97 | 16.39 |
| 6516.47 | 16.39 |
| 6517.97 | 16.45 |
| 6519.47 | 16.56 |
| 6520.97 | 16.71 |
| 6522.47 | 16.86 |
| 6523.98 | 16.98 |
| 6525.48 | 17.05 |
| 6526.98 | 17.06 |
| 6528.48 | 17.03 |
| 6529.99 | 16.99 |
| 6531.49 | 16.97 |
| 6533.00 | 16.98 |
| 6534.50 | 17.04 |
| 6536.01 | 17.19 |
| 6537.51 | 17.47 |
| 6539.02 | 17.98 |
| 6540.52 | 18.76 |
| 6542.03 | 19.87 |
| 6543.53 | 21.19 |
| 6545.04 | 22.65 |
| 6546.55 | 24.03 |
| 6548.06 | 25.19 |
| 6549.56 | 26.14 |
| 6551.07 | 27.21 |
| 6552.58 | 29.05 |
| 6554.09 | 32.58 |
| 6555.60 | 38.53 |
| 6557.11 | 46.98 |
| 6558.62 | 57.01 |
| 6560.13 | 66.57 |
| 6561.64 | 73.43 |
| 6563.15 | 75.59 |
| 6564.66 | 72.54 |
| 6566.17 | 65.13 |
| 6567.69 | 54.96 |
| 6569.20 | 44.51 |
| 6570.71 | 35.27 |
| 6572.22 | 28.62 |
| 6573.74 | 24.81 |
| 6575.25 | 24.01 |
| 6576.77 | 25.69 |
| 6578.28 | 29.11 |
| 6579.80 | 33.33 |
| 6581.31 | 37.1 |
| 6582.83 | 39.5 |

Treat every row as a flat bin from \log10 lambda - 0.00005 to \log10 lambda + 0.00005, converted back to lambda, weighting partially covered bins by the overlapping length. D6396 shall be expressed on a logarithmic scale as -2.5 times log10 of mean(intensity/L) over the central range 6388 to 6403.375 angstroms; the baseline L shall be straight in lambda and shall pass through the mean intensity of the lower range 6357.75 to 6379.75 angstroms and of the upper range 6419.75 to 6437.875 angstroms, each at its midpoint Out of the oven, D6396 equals 0.14 mag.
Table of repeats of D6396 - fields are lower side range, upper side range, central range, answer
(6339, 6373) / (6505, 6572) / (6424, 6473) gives 0.36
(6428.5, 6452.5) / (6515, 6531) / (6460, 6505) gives 0.09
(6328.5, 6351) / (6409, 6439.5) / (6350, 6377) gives -0.06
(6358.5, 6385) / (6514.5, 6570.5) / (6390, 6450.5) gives 0.29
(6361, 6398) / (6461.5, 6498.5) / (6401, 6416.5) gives 0.03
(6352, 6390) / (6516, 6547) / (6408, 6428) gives 0.04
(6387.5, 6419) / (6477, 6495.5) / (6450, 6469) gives -0.08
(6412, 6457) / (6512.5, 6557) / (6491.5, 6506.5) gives 0.26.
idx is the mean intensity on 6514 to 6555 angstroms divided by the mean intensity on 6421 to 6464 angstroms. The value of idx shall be 1.21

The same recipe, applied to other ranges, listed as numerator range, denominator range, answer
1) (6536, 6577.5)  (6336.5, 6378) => 2.26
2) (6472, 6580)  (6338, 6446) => 1.51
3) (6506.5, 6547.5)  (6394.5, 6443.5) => 1.11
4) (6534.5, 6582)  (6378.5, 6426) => 2.32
